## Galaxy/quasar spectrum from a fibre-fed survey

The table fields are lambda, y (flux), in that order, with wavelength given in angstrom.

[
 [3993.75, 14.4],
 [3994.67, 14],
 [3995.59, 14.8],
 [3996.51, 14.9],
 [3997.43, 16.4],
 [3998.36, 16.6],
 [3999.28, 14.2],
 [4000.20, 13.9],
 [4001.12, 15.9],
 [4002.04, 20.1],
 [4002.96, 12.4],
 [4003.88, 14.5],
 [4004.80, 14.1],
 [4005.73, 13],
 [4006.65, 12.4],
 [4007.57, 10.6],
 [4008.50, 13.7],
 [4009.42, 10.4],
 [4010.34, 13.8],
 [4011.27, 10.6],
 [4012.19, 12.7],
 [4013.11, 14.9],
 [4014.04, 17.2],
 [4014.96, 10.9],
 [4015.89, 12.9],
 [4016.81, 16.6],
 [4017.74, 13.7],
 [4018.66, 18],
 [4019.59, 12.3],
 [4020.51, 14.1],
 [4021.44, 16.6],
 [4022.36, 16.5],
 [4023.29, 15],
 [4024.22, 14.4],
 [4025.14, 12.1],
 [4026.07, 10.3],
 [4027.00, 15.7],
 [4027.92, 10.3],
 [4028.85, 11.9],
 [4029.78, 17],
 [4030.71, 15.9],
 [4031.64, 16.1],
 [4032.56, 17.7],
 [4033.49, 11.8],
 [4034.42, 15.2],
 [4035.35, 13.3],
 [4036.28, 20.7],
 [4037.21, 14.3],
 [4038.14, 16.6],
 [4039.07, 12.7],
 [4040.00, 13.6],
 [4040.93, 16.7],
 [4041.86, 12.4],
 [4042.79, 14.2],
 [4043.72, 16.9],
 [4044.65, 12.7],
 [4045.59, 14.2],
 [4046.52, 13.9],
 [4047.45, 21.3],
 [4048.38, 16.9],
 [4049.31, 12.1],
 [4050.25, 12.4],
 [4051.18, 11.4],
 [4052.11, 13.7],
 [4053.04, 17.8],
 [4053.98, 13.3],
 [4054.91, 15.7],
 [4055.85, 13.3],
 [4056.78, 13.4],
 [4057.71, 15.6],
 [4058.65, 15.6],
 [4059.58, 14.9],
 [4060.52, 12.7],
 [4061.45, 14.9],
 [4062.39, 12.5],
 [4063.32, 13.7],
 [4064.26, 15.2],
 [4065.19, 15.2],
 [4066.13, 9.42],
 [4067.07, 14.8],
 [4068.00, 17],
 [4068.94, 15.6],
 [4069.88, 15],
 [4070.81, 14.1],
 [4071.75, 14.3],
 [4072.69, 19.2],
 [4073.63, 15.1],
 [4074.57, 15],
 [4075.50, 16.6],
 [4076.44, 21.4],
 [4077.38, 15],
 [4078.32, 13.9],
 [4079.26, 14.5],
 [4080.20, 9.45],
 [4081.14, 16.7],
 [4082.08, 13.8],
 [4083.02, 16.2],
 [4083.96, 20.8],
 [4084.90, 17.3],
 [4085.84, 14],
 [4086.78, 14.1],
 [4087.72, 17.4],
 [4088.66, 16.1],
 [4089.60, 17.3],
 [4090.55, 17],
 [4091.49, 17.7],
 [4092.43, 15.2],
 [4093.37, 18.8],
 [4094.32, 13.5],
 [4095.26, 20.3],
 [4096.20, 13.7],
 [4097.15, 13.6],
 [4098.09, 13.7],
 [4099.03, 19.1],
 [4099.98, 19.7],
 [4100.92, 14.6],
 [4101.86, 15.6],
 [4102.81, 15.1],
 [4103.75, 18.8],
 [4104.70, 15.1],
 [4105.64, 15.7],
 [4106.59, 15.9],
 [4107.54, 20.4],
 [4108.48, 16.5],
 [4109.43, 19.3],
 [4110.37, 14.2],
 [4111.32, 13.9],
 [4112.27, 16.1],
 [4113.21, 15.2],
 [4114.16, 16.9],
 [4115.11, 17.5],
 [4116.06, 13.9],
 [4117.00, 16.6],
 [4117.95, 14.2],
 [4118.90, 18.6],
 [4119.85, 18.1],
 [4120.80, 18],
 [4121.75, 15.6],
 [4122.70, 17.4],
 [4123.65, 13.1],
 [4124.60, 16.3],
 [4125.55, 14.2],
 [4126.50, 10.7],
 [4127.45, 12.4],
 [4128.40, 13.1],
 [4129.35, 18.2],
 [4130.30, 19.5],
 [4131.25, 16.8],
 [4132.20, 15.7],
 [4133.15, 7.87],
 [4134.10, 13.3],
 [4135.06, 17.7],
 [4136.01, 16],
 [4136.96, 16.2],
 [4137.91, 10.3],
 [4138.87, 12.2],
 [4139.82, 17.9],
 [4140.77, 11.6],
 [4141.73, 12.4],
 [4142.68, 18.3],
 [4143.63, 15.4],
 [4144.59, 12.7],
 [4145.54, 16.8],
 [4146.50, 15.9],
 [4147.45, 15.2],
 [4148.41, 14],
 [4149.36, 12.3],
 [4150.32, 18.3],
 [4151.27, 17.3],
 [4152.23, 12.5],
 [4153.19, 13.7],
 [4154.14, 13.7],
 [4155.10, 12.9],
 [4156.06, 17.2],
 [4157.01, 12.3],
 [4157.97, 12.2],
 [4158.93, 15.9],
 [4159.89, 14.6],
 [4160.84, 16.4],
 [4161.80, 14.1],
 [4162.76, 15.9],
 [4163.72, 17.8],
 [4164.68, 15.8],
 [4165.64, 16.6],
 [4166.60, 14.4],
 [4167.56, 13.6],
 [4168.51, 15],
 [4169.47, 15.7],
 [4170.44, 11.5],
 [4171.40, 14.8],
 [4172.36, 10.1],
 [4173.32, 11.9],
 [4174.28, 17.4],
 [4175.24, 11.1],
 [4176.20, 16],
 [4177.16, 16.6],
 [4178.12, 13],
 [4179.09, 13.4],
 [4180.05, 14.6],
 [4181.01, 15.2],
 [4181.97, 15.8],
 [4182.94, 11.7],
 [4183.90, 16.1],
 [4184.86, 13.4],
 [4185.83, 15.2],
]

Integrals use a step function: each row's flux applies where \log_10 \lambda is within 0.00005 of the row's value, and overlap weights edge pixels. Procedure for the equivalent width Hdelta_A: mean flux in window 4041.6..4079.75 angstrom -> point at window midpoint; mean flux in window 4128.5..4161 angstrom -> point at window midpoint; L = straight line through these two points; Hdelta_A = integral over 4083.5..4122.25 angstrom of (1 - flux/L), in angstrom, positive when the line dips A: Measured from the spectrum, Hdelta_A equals -4.4 angstrom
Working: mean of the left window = 14.8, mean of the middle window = 16.5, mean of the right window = 14.8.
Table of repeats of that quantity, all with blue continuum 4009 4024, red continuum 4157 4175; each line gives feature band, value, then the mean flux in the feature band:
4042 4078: -1.5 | 14.9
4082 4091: -1.4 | 16.5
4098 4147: -4.0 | 15.6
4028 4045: -0.8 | 14.9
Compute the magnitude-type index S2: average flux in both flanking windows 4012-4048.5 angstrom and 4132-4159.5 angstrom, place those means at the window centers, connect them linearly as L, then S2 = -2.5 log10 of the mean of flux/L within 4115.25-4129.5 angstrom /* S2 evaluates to -0.06 mag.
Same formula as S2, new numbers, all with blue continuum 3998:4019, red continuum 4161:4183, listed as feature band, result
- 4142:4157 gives -0.04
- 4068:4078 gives -0.14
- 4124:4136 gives -0.02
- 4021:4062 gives -0.04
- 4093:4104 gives -0.14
